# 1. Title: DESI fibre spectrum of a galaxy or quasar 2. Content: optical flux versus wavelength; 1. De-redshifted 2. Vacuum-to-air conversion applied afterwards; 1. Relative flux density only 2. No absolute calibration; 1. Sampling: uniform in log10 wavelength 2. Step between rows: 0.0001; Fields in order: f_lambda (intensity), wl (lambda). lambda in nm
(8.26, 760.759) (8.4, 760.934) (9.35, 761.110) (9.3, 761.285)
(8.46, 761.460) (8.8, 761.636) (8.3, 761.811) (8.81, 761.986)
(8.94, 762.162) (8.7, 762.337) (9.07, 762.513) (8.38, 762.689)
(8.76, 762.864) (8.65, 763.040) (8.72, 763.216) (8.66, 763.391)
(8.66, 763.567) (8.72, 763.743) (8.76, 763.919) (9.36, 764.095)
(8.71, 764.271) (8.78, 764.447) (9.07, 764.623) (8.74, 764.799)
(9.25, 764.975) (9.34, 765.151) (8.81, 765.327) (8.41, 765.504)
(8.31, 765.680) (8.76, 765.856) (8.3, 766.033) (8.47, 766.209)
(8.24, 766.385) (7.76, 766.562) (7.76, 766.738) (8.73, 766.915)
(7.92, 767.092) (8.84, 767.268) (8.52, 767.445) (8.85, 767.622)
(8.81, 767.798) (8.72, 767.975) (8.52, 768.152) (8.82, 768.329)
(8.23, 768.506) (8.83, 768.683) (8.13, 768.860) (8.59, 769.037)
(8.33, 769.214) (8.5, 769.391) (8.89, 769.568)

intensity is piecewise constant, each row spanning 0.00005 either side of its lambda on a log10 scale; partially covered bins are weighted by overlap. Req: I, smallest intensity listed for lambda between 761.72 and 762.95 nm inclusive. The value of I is 8.3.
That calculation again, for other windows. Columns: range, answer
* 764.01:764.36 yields 8.71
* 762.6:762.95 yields 8.38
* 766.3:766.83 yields 7.76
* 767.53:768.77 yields 8.23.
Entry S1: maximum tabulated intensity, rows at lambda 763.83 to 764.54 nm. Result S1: 9.36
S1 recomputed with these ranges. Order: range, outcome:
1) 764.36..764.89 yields 9.07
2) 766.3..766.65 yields 8.24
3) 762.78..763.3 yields 8.76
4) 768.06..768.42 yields 8.82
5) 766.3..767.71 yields 8.85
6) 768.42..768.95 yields 8.83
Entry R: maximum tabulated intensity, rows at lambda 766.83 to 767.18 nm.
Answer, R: 8.73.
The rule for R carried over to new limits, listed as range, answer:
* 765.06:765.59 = 9.34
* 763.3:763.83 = 8.72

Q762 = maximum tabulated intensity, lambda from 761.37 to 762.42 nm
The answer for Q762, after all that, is 8.94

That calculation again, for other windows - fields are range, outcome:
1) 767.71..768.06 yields 8.81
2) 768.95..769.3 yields 8.59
